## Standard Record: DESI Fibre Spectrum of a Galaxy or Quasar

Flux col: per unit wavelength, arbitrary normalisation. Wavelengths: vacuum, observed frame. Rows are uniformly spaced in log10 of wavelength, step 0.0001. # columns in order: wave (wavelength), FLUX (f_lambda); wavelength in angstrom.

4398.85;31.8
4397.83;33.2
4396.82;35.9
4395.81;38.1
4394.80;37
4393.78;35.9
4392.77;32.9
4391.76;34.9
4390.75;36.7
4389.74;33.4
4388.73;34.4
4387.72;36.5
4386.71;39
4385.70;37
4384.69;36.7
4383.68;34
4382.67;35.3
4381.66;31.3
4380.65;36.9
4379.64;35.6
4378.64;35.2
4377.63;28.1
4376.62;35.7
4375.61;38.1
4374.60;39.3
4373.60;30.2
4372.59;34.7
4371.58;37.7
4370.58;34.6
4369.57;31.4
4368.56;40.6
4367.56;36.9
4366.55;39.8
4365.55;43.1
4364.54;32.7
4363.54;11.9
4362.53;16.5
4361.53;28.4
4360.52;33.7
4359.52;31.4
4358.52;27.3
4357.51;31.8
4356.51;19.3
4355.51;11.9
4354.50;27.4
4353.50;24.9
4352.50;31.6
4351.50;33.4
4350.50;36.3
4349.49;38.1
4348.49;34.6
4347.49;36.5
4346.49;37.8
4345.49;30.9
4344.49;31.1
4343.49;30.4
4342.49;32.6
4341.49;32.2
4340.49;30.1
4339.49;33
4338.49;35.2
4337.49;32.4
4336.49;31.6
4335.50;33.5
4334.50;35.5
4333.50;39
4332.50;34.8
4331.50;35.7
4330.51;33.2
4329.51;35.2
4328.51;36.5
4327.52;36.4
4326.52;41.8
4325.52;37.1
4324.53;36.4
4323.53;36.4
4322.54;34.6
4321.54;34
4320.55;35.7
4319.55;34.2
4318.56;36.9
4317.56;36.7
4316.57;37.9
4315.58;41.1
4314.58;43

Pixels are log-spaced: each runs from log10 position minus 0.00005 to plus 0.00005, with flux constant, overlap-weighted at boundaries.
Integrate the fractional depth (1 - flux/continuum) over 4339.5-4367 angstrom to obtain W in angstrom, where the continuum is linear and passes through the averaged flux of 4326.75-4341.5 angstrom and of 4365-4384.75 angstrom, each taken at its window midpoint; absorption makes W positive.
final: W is 3.8 angstrom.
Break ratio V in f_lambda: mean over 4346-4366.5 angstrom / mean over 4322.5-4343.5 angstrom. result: 0.9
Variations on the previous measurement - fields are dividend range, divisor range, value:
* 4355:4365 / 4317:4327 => 0.67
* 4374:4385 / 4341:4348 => 1.06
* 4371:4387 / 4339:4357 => 1.15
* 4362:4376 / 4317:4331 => 0.92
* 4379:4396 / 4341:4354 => 1.07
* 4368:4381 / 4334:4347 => 1.07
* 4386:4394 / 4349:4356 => 1.22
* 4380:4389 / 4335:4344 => 1.10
